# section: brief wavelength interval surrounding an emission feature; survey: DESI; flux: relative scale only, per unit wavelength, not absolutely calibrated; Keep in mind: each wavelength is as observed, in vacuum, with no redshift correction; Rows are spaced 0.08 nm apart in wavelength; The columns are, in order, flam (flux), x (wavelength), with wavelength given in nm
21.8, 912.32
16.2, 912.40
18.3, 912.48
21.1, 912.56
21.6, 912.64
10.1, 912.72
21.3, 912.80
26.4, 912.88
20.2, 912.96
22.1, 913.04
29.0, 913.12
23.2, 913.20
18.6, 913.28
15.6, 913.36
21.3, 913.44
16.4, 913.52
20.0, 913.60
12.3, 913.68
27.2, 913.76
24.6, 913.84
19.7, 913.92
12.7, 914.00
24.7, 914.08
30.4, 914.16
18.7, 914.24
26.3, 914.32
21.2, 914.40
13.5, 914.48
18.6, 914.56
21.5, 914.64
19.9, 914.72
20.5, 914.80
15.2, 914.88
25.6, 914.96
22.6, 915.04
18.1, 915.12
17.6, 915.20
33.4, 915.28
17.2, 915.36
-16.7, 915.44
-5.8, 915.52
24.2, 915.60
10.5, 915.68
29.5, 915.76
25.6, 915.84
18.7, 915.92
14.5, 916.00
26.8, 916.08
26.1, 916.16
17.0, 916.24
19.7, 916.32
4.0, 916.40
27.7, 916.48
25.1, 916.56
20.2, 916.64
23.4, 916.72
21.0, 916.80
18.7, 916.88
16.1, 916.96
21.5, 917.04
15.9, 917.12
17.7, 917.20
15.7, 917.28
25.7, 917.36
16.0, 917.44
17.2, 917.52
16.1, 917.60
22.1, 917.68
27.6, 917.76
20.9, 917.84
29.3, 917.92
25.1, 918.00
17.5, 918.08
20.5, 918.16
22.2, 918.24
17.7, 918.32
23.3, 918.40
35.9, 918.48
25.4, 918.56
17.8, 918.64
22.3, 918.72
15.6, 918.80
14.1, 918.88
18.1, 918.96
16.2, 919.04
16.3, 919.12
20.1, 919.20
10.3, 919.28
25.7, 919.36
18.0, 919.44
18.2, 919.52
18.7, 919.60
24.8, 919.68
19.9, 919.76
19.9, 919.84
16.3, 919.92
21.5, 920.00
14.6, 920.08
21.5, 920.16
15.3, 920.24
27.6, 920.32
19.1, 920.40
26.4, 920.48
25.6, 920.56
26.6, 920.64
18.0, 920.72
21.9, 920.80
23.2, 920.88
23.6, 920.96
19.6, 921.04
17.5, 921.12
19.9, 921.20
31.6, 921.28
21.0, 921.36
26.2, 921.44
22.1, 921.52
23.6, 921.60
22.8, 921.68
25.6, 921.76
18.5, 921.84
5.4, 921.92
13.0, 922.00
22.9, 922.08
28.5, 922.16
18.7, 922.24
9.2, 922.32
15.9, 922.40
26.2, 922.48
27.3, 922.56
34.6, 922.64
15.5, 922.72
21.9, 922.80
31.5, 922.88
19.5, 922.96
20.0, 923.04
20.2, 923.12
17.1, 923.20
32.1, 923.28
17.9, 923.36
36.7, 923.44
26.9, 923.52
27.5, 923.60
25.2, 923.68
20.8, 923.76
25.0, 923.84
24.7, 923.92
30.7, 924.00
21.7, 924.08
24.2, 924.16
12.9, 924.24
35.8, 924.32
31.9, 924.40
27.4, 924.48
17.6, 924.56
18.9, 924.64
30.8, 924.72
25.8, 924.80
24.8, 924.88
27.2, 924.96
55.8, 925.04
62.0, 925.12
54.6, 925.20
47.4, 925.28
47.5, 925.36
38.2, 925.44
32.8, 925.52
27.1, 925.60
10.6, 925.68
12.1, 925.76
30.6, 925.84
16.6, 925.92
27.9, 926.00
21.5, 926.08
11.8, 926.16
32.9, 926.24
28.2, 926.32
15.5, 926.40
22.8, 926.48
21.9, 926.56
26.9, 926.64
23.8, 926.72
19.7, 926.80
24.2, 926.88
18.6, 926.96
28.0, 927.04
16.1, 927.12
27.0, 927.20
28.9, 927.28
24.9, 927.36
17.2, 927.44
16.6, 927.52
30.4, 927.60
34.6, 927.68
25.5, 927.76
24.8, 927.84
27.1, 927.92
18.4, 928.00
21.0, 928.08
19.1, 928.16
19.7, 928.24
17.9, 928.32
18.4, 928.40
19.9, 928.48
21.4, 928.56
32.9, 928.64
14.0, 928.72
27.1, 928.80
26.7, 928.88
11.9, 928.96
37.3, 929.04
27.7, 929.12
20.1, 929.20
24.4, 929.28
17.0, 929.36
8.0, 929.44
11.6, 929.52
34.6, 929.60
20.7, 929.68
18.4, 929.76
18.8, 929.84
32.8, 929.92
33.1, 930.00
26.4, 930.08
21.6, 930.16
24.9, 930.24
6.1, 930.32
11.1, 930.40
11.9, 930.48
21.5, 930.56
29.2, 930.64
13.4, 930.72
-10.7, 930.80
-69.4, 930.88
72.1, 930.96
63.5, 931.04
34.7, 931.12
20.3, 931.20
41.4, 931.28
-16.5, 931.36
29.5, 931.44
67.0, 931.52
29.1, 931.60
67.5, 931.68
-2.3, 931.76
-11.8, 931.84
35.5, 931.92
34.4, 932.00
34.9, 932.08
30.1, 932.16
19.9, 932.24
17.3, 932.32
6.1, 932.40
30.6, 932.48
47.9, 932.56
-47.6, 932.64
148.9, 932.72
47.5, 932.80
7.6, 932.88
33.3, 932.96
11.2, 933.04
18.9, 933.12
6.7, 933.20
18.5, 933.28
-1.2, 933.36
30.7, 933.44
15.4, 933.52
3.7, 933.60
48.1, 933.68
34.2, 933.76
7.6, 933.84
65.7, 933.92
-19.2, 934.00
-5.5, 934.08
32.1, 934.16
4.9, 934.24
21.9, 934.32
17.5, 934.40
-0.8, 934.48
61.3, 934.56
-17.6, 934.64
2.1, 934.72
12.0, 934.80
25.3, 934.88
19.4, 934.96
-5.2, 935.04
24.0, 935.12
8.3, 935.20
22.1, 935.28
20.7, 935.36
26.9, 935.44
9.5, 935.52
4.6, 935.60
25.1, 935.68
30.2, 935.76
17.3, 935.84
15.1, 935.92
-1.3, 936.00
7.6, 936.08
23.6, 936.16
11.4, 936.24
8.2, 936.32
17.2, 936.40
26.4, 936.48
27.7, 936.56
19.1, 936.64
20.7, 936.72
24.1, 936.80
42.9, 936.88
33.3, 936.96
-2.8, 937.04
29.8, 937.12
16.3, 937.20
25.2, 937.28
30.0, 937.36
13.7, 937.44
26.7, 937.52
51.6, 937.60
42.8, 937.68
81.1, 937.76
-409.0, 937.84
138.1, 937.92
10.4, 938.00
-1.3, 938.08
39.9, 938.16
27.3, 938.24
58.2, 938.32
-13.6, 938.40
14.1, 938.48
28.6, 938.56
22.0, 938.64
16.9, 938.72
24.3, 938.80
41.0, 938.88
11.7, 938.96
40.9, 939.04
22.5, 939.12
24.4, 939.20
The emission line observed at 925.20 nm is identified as Hbeta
